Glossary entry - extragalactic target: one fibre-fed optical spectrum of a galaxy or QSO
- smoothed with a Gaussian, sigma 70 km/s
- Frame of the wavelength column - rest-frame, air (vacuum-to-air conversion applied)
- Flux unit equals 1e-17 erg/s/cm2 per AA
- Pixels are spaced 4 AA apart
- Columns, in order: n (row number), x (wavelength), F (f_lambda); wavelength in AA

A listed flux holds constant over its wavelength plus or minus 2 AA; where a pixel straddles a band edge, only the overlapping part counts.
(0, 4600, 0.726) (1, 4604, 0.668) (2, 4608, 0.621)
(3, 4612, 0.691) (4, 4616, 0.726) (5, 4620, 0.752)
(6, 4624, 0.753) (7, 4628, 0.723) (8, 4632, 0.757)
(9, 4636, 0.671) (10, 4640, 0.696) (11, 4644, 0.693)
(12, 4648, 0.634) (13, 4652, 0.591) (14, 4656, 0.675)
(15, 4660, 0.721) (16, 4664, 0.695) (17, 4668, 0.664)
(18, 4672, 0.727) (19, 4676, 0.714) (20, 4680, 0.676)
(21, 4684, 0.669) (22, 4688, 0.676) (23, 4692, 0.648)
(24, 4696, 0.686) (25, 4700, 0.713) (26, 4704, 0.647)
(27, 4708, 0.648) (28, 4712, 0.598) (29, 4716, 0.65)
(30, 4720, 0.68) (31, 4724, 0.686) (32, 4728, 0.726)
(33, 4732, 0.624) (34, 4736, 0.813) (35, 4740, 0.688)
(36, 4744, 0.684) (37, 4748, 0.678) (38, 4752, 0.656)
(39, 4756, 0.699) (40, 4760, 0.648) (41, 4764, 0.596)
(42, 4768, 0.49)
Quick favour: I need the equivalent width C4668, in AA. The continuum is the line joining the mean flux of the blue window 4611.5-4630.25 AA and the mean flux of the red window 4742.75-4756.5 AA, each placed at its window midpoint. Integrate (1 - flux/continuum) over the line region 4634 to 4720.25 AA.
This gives 4.5 AA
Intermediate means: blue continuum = 0.732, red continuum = 0.677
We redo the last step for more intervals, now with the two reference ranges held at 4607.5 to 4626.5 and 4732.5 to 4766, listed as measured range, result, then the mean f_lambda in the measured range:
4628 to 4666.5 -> 1.33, 0.683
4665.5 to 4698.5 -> 0.72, 0.683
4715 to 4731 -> 0.08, 0.684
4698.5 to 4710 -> 0.41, 0.667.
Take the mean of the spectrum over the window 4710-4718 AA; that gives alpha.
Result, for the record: 0.624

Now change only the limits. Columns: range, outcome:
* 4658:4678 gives 0.704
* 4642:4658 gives 0.648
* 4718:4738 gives 0.706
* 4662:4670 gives 0.679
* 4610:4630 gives 0.729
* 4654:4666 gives 0.697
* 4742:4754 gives 0.673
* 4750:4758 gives 0.677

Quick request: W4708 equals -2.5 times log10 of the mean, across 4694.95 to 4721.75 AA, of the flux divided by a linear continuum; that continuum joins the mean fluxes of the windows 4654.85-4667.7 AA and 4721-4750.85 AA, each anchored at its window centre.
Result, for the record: 0.06 mag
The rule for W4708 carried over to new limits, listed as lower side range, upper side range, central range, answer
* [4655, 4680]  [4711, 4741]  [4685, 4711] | 0.04 mag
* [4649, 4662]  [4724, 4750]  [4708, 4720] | 0.09 mag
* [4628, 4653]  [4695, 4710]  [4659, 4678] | -0.04 mag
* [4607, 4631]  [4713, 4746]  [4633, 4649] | 0.05 mag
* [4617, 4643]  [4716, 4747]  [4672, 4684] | 0.02 mag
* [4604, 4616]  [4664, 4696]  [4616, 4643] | -0.08 mag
